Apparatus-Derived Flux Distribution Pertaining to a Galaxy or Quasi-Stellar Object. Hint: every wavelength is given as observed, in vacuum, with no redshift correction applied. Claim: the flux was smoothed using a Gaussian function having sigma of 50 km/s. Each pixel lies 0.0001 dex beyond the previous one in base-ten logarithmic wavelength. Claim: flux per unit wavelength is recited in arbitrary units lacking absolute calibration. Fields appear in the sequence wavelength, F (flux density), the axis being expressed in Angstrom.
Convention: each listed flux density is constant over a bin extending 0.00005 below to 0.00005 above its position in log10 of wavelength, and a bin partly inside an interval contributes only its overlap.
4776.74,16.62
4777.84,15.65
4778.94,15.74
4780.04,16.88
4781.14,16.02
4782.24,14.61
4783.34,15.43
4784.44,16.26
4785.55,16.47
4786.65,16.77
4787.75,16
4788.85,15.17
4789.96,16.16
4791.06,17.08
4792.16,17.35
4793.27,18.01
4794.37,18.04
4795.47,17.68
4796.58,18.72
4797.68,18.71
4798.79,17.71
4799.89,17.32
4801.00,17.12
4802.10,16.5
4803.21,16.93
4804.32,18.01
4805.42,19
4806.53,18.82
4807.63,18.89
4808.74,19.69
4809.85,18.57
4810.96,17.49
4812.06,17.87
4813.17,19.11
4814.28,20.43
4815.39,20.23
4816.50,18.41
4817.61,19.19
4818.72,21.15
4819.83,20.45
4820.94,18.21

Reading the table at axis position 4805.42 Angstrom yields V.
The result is 19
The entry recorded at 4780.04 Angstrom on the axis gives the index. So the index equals 16.88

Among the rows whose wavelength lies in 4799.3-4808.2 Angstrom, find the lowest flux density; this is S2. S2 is 16.5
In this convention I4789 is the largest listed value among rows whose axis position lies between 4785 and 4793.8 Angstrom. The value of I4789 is 18.01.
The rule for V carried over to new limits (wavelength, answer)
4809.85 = 18.57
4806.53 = 18.82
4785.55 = 16.47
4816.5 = 18.41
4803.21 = 16.93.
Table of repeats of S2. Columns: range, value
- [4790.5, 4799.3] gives 17.08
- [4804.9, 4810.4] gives 18.57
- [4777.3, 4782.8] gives 14.61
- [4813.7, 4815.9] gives 20.23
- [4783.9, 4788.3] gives 16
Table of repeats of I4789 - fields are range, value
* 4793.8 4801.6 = 18.72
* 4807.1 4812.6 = 19.69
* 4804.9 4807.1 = 19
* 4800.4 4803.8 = 17.12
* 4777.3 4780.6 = 16.88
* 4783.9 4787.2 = 16.77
